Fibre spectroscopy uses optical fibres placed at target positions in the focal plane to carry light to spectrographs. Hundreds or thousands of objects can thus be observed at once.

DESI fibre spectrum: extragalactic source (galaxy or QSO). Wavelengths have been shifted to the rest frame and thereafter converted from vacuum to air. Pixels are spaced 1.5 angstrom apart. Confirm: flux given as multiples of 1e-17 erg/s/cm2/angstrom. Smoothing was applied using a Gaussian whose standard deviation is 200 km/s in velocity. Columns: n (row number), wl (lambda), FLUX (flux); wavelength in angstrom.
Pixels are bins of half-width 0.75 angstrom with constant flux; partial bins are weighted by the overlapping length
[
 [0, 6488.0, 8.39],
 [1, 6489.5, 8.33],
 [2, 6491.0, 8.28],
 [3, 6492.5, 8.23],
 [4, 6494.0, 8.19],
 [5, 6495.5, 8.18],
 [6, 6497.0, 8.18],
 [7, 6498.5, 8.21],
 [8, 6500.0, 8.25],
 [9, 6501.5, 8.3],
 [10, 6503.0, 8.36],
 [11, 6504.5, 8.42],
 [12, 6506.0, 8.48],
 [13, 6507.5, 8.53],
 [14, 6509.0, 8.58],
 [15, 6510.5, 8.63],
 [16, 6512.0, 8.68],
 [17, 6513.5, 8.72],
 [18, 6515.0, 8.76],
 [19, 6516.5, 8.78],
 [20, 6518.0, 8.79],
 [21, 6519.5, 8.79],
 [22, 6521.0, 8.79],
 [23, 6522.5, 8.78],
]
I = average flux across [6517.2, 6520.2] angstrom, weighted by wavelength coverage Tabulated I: 8.79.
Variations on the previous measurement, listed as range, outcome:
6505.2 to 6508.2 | 8.5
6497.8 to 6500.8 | 8.23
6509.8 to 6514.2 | 8.68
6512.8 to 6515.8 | 8.74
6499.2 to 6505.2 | 8.33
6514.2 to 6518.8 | 8.78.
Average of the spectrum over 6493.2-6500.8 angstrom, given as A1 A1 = 8.2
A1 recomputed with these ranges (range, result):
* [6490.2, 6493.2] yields 8.26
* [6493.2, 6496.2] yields 8.19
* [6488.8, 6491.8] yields 8.3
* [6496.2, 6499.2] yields 8.19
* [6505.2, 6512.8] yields 8.58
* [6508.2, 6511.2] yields 8.6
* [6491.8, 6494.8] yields 8.21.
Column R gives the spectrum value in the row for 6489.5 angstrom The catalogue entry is 8.33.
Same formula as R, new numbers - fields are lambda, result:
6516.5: 8.78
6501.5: 8.3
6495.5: 8.18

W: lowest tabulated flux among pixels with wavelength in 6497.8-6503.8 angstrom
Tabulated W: 8.21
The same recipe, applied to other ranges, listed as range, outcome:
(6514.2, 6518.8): 8.76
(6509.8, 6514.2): 8.63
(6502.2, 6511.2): 8.36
